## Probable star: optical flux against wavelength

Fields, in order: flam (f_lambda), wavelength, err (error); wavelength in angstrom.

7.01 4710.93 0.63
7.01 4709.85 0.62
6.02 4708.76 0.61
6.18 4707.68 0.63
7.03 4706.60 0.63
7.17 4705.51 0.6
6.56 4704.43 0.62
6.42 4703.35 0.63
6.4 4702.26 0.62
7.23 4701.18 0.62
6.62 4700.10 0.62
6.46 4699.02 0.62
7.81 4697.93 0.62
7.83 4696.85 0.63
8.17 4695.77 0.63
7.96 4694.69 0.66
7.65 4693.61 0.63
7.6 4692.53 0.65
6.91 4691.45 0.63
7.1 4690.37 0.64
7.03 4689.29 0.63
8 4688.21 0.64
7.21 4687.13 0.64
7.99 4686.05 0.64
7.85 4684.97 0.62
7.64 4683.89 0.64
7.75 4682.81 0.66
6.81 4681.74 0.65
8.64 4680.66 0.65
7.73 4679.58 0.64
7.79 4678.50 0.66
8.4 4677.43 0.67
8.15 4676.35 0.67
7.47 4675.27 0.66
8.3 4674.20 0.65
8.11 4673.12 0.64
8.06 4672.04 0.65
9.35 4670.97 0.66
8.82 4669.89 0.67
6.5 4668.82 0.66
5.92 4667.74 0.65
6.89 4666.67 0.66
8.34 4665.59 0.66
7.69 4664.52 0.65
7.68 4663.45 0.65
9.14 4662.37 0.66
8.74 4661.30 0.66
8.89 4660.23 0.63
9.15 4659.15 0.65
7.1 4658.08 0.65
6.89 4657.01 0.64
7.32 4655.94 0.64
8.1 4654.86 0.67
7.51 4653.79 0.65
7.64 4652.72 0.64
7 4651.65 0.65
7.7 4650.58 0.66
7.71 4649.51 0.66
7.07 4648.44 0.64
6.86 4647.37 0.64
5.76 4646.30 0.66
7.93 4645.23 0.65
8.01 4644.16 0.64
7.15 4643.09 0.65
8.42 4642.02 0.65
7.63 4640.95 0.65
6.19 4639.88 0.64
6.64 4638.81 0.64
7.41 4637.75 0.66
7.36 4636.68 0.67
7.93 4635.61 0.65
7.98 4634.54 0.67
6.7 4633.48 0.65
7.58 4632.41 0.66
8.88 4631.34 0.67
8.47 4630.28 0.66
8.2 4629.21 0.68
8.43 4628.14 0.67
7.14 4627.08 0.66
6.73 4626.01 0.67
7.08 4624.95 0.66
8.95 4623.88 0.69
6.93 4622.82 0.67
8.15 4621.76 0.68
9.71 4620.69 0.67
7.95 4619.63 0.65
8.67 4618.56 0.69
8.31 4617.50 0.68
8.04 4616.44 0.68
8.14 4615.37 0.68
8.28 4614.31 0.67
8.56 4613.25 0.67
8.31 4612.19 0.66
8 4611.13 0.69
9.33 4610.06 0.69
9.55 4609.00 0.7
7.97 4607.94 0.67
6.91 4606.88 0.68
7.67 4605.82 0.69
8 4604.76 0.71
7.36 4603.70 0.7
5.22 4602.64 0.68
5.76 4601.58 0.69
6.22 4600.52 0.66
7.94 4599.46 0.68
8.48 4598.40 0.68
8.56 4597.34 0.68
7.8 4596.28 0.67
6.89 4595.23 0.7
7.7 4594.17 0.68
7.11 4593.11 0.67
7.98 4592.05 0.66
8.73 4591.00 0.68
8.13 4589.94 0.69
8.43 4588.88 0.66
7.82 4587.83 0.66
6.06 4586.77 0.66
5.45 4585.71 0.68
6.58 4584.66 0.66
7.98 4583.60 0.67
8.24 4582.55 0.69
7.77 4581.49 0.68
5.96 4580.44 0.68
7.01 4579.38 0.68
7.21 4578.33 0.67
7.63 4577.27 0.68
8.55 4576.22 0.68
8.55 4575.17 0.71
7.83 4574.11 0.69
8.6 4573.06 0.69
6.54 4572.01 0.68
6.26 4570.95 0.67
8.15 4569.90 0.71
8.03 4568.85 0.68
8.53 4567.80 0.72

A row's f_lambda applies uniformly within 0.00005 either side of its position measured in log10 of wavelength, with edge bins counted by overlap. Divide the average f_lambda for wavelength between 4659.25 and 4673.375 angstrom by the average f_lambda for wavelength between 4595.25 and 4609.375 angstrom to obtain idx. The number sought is 1.08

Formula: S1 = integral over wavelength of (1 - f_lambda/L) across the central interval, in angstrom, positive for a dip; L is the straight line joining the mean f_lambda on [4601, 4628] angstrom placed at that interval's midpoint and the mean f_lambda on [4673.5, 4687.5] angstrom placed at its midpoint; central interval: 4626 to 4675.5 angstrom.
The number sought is 1.1 angstrom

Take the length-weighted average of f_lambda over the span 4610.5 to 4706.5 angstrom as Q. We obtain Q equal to 7.69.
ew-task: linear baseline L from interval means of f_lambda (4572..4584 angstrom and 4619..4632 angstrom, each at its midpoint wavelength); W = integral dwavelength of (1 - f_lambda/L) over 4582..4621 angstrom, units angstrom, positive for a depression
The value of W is 0.5 angstrom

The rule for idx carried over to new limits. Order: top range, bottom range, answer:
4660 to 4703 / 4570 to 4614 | 1.02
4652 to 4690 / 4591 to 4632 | 0.99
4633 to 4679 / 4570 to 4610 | 1.02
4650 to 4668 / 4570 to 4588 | 1.06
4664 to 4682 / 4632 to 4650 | 1.07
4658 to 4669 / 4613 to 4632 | 0.97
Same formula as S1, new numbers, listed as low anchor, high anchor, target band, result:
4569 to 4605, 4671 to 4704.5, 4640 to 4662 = -0.3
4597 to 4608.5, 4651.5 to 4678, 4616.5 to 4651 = -0.5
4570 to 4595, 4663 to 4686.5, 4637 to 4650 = 0.8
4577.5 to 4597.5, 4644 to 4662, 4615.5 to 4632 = -1.3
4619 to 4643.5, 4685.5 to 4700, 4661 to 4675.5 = -0.7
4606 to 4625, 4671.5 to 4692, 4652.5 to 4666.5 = -0.1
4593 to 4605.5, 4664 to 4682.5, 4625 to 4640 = -0.1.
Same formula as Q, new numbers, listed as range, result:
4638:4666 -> 7.62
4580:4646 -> 7.7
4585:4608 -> 7.35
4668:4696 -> 7.78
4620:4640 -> 7.74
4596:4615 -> 7.78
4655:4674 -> 7.92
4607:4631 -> 8.21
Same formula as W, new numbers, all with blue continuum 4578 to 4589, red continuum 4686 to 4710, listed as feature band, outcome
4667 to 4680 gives -1.4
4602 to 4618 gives -1.9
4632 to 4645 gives -0.6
